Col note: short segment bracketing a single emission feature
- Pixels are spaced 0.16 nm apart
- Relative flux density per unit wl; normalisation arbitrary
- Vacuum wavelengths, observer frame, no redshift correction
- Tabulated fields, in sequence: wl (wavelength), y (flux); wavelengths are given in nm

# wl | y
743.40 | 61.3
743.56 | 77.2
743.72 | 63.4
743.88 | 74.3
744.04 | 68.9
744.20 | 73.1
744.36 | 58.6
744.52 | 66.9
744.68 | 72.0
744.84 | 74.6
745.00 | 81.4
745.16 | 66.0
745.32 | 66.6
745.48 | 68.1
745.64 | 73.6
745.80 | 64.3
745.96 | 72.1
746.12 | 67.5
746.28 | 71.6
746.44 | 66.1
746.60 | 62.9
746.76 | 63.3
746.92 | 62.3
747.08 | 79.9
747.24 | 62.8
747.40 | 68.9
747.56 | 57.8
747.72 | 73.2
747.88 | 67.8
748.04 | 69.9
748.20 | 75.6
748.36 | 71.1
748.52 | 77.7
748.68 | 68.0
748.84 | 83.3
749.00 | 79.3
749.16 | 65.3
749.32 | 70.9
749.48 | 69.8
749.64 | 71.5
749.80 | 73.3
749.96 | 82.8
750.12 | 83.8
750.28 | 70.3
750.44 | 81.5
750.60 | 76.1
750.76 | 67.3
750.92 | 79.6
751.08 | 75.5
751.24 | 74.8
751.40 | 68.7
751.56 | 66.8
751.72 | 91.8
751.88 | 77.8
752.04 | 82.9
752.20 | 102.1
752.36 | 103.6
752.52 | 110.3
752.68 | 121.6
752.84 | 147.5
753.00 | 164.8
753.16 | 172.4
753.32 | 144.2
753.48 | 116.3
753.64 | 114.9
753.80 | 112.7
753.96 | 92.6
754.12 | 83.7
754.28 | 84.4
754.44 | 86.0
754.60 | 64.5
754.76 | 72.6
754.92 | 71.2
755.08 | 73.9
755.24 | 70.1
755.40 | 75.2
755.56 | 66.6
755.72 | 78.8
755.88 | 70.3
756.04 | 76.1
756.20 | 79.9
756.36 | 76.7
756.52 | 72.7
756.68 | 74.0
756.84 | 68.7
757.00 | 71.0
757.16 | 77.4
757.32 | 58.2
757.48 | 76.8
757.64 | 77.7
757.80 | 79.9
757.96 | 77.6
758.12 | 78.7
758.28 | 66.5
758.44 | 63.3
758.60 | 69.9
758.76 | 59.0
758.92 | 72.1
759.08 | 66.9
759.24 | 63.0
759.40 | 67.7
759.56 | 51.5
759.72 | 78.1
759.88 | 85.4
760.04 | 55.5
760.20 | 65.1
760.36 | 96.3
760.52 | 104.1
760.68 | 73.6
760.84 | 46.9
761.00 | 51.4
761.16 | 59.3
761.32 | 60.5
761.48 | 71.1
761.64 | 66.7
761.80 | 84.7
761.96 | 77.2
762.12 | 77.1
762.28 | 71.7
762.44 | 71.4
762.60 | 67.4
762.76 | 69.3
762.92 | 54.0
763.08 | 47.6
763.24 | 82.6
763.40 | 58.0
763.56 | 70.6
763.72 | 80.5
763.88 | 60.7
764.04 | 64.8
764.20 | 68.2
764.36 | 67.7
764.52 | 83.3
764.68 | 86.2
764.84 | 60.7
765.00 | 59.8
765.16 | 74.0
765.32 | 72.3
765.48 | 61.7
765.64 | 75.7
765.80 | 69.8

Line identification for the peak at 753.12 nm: H-beta 4861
